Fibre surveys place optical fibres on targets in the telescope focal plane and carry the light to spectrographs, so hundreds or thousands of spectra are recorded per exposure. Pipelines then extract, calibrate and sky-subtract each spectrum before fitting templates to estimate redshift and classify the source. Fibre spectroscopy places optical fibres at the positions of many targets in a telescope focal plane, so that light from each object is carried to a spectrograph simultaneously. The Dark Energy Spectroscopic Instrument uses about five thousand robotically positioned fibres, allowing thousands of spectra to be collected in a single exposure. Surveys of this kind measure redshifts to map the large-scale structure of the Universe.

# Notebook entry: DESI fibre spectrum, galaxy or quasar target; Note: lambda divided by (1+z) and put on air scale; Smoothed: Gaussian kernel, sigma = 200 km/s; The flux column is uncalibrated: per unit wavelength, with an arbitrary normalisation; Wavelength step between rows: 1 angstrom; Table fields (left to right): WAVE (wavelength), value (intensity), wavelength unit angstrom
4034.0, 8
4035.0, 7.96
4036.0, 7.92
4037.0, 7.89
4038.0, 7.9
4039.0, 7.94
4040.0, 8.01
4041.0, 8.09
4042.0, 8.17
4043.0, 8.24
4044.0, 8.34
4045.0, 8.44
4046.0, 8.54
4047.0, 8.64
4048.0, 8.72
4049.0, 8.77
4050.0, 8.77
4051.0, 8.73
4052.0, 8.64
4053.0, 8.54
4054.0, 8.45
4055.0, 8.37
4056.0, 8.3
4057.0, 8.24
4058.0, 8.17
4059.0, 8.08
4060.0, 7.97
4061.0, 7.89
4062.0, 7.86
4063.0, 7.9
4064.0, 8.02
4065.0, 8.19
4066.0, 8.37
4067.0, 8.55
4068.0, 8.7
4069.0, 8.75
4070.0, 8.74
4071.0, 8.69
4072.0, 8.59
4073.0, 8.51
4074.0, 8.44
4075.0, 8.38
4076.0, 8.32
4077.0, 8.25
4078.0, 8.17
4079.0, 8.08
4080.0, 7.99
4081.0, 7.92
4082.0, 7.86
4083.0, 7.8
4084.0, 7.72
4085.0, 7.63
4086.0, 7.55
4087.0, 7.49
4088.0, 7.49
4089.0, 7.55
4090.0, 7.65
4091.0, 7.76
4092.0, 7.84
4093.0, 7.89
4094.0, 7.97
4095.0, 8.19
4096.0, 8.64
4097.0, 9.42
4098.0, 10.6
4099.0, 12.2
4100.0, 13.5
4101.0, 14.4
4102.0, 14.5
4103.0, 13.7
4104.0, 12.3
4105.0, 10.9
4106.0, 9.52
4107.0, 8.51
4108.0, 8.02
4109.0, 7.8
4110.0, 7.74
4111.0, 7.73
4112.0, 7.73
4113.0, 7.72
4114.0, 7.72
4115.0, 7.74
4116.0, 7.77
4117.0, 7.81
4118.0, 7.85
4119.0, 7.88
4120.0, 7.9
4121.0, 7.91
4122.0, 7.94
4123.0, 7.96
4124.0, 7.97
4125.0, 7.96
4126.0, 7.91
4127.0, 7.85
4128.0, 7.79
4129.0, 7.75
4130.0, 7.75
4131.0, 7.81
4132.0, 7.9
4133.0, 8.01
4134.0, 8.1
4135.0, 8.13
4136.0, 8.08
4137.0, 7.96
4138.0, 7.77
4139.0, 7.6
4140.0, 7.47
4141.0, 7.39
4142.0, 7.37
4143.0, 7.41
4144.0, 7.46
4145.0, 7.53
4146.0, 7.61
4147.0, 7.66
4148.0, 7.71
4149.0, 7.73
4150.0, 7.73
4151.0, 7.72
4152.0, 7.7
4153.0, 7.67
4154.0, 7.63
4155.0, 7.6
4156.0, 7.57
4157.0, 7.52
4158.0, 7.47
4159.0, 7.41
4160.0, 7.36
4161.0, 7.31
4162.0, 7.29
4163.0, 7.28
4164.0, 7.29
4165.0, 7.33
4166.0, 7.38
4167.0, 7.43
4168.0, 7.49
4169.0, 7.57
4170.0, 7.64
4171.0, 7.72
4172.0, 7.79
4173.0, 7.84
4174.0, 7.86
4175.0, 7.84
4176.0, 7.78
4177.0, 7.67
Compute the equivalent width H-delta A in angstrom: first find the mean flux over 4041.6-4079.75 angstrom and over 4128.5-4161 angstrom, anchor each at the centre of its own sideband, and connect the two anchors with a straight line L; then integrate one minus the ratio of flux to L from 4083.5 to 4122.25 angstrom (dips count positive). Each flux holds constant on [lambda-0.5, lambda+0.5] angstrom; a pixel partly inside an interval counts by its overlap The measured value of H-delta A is -4.4 angstrom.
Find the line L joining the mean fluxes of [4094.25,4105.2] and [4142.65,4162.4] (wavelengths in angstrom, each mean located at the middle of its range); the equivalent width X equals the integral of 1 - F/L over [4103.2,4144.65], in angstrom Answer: 7.0 angstrom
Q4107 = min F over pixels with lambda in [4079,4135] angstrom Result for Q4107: 7.49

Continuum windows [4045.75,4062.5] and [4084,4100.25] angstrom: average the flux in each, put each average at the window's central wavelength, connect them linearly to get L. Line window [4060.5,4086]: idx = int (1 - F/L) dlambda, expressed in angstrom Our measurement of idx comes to 0.90 angstrom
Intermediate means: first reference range 8.39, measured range 8.2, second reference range 8.61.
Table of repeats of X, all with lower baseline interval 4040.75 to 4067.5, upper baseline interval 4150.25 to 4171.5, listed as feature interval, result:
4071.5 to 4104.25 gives -4.1 angstrom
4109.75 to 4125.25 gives 0.0 angstrom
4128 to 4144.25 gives -0.1 angstrom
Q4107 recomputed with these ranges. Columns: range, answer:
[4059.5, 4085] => 7.63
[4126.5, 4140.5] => 7.47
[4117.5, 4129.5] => 7.75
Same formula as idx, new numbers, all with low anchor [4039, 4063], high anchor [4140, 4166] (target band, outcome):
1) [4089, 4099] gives -0.8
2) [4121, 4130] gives -0.2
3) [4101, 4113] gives -3.2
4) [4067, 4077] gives -0.5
